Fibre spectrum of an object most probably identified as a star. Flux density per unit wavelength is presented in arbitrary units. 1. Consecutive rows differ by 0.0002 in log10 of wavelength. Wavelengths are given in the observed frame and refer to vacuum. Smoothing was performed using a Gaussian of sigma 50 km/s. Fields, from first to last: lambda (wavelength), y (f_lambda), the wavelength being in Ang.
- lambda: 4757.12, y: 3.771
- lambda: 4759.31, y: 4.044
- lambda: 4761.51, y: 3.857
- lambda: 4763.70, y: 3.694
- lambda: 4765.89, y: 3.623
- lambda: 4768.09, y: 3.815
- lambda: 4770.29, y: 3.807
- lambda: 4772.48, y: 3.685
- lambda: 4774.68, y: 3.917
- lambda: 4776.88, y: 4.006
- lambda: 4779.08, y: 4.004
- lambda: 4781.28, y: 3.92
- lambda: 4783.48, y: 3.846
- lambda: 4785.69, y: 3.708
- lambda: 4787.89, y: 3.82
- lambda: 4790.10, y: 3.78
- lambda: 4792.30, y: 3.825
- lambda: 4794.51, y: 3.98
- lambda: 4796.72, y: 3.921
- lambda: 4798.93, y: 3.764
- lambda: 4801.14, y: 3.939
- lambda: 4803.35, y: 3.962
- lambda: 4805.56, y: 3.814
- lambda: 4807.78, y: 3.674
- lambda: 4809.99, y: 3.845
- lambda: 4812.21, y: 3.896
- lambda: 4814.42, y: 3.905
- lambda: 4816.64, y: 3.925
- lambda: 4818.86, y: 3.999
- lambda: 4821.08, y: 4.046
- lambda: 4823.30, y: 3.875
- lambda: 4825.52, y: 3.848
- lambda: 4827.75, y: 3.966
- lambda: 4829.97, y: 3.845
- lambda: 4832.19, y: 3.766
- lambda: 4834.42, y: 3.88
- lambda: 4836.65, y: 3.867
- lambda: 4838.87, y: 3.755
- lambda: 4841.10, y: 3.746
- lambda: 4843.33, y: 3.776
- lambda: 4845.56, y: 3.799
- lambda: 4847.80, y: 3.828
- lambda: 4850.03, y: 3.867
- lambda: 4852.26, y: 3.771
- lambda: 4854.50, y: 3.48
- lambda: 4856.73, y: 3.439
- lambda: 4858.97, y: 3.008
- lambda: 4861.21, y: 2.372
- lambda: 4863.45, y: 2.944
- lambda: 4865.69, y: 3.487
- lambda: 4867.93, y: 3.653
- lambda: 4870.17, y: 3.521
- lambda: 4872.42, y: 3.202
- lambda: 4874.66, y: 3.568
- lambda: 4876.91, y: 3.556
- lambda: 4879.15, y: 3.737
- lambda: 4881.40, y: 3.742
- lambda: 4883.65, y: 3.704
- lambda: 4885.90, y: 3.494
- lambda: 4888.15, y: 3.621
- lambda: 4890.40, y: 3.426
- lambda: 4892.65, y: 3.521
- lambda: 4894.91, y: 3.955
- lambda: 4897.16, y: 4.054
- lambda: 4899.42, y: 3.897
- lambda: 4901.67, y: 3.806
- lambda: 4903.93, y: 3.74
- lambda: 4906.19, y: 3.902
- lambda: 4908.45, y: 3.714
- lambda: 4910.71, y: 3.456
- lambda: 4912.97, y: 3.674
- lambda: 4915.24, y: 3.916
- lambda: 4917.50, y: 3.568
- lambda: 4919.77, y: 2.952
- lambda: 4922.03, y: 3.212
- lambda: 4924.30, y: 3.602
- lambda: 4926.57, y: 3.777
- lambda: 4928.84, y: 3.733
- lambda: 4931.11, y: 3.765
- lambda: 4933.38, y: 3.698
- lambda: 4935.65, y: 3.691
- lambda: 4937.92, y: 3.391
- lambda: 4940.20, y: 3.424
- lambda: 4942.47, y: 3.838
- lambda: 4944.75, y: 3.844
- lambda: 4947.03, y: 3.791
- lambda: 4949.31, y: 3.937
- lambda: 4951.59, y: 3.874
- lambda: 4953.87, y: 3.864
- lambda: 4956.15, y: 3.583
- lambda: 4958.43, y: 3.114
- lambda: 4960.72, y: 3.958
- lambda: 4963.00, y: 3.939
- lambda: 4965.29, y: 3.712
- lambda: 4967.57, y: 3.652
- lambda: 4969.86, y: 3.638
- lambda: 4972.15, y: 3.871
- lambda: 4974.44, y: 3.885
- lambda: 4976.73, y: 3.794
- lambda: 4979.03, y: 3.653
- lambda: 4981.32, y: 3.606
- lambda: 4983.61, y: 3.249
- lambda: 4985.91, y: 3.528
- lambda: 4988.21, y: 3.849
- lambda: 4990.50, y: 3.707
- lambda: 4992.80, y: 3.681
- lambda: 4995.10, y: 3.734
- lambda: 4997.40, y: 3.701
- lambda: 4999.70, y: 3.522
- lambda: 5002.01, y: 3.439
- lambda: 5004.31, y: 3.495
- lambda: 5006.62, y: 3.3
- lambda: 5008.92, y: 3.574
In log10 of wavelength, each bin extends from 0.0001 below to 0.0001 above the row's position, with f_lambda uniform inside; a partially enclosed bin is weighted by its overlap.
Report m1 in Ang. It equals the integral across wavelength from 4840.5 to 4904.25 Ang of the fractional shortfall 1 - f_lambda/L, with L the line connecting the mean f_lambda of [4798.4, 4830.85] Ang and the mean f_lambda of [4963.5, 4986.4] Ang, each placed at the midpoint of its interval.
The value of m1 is 4.0 Ang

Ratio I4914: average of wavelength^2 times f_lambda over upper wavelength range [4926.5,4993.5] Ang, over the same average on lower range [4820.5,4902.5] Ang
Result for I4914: 1.1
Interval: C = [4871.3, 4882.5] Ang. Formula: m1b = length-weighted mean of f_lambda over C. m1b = 3.56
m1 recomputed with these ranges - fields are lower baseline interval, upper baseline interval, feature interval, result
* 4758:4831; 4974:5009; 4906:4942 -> 1.01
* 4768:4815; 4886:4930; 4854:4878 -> 2.82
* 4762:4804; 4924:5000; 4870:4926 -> 1.86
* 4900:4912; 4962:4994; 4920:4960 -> 0.79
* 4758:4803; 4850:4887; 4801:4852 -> -3.22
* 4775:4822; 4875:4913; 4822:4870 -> 2.27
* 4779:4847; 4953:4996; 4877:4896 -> 0.68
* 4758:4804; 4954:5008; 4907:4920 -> 0.40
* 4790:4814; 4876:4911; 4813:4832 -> -0.45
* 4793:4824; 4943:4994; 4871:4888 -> 1.08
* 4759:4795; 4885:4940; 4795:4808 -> -0.21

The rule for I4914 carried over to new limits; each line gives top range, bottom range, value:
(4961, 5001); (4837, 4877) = 1.11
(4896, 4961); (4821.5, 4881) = 1.05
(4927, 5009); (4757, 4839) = 1.02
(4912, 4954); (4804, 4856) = 1.00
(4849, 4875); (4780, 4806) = 0.89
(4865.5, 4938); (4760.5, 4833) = 0.98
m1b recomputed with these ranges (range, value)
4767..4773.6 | 3.77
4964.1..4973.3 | 3.72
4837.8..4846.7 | 3.77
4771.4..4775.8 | 3.8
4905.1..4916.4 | 3.73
